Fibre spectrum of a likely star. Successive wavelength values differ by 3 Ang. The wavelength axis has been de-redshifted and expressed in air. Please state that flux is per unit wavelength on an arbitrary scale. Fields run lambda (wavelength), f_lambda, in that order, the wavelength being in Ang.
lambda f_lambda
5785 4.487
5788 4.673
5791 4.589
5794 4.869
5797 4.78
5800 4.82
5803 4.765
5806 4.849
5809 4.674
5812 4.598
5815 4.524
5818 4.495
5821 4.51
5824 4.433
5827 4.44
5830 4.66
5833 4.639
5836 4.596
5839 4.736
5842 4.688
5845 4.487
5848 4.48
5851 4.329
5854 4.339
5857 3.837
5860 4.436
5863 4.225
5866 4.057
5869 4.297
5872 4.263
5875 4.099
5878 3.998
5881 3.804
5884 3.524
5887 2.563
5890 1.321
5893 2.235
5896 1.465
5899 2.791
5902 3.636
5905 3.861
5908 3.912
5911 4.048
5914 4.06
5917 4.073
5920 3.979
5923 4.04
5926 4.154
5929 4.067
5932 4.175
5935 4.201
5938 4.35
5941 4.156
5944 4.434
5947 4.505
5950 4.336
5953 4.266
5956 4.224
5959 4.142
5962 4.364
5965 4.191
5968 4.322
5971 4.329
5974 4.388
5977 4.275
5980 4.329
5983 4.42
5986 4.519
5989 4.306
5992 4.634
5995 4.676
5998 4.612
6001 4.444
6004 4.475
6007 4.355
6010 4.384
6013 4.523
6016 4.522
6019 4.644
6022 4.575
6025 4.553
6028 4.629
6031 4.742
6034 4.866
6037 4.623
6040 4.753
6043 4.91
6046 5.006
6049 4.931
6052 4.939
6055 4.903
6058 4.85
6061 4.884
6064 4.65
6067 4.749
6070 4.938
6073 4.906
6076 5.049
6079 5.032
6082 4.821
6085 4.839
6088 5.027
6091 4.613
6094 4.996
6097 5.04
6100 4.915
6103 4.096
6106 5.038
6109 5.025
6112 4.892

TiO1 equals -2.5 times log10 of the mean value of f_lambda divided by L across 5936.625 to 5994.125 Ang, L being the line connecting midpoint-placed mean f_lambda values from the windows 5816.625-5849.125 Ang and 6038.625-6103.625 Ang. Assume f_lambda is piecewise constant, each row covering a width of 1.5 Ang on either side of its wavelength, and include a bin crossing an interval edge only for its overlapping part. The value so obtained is 0.09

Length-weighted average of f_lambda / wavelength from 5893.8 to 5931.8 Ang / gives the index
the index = 3.66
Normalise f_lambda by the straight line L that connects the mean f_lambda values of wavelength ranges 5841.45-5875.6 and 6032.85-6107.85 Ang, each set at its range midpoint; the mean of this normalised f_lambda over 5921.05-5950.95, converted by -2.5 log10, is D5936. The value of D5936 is 0.06 mag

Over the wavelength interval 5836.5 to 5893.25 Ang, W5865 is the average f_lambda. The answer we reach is 3.93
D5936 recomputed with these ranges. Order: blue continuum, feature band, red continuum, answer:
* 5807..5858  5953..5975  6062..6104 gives 0.099 mag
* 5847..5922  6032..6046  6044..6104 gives -0.038 mag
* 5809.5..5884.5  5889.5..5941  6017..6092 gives 0.242 mag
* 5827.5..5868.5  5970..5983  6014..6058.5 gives 0.075 mag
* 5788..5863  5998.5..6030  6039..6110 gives 0.065 mag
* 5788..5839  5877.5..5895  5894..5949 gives 0.422 mag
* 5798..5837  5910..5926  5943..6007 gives 0.107 mag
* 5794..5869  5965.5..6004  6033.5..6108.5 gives 0.072 mag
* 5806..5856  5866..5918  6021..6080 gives 0.326 mag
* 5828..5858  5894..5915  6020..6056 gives 0.340 mag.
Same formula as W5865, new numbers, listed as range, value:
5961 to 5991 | 4.35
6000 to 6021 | 4.48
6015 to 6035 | 4.64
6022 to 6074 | 4.81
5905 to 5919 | 4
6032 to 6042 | 4.76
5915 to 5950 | 4.2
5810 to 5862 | 4.48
